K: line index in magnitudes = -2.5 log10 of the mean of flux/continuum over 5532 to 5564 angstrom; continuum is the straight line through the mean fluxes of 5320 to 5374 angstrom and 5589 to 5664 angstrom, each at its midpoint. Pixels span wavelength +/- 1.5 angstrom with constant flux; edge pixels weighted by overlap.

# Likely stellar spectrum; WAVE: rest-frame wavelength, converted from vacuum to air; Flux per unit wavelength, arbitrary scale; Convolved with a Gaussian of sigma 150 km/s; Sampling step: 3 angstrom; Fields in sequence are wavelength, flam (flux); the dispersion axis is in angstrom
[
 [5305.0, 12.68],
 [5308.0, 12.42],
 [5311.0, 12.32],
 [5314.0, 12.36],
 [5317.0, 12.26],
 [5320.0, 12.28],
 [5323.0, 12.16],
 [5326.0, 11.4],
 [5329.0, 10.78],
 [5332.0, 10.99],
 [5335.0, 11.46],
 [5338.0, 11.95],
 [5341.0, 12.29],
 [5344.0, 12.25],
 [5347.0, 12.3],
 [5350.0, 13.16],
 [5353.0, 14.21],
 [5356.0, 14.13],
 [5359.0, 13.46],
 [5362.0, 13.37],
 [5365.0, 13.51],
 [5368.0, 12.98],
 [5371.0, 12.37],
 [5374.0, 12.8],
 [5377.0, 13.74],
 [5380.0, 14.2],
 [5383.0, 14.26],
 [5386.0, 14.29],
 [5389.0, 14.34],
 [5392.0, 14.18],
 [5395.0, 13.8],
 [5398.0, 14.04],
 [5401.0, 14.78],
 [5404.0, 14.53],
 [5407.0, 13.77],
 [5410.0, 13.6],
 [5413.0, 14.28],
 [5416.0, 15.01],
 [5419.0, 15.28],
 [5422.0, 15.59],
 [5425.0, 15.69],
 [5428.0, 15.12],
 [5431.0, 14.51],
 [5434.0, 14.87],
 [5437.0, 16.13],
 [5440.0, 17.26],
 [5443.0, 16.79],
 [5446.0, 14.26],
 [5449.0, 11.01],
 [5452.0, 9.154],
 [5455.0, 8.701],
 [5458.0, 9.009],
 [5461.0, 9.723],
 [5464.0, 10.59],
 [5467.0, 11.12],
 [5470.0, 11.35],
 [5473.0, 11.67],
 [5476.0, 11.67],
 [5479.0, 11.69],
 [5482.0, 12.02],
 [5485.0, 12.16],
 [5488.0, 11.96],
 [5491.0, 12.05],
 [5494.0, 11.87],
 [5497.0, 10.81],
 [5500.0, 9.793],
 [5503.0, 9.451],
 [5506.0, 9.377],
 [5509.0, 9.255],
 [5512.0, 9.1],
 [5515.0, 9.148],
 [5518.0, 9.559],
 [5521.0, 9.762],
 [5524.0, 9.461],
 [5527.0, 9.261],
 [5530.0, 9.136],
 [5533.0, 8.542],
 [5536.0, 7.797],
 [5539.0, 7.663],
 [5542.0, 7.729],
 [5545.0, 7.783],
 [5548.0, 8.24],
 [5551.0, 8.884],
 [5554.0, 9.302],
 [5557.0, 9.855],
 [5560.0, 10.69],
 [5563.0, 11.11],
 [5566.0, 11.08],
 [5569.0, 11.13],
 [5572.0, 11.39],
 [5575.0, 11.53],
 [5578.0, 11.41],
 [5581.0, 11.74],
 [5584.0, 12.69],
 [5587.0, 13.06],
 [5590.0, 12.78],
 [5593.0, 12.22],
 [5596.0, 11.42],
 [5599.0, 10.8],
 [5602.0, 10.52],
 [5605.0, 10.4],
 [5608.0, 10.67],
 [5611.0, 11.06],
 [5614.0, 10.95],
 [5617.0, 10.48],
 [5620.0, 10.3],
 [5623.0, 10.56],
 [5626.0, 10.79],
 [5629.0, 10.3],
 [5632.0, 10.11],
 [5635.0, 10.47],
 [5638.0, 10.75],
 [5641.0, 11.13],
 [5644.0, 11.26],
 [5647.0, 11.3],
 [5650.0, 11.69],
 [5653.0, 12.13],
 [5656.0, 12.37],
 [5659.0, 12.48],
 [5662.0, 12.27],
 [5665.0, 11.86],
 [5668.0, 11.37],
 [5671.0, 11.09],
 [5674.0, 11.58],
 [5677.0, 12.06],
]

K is 0.289 mag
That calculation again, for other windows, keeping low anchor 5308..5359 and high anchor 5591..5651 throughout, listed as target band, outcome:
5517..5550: 0.29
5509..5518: 0.23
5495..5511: 0.17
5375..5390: -0.17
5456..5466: 0.19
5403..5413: -0.17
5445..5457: 0.11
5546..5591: 0.02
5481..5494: -0.05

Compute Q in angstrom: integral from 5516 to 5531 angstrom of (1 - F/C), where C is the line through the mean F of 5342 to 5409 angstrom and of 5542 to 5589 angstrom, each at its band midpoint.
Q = 2.4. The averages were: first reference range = 13.6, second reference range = 10.6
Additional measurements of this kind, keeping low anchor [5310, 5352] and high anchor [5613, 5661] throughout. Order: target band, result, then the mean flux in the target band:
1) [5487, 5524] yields 4.39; 10.1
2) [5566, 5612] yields -1.16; 11.5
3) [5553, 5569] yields 1.14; 10.5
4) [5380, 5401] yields -4.19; 14.2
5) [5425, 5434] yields -2.50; 15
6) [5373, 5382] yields -1.35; 13.7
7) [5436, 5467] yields -1.30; 12.1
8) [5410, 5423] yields -3.42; 14.9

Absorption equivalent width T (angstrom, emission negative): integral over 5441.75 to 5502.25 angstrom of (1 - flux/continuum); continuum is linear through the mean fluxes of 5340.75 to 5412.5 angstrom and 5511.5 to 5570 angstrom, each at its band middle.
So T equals -1.4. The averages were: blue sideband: 13.6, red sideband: 9.25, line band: 11.3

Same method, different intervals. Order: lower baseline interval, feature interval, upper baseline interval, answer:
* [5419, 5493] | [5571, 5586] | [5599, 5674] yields -0.2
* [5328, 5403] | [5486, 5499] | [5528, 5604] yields -0.3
